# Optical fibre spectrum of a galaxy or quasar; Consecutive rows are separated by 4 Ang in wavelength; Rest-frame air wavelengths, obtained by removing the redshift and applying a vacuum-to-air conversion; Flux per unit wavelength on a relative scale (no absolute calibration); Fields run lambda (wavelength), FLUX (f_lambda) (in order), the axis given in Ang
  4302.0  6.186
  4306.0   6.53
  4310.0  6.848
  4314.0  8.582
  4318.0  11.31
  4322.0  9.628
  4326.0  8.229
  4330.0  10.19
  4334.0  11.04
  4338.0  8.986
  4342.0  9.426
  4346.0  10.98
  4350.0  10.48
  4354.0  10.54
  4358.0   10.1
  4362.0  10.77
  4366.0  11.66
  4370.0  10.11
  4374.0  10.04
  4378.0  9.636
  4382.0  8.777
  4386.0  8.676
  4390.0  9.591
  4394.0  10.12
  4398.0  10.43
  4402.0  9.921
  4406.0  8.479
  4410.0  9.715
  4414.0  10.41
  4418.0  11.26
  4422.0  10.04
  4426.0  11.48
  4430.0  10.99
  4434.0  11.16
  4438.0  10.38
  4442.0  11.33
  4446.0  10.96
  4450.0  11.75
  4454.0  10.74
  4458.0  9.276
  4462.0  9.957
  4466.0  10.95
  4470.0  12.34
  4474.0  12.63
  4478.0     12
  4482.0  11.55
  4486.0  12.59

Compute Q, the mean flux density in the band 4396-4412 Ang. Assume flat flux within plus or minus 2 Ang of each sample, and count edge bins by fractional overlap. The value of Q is 9.64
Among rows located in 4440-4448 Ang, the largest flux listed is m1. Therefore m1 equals 11.33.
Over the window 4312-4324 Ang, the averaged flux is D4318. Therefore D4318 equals 9.84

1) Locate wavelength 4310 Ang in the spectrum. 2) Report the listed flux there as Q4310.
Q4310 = 6.848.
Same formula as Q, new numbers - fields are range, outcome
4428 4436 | 11.1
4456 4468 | 10.1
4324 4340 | 9.61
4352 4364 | 10.5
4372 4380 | 9.84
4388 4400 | 10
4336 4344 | 9.21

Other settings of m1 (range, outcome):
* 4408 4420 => 11.26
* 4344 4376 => 11.66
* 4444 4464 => 11.75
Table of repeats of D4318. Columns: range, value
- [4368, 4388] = 9.45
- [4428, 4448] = 11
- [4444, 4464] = 10.5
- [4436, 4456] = 11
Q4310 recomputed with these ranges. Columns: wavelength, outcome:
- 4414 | 10.41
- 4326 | 8.229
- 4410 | 9.715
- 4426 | 11.48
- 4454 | 10.74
